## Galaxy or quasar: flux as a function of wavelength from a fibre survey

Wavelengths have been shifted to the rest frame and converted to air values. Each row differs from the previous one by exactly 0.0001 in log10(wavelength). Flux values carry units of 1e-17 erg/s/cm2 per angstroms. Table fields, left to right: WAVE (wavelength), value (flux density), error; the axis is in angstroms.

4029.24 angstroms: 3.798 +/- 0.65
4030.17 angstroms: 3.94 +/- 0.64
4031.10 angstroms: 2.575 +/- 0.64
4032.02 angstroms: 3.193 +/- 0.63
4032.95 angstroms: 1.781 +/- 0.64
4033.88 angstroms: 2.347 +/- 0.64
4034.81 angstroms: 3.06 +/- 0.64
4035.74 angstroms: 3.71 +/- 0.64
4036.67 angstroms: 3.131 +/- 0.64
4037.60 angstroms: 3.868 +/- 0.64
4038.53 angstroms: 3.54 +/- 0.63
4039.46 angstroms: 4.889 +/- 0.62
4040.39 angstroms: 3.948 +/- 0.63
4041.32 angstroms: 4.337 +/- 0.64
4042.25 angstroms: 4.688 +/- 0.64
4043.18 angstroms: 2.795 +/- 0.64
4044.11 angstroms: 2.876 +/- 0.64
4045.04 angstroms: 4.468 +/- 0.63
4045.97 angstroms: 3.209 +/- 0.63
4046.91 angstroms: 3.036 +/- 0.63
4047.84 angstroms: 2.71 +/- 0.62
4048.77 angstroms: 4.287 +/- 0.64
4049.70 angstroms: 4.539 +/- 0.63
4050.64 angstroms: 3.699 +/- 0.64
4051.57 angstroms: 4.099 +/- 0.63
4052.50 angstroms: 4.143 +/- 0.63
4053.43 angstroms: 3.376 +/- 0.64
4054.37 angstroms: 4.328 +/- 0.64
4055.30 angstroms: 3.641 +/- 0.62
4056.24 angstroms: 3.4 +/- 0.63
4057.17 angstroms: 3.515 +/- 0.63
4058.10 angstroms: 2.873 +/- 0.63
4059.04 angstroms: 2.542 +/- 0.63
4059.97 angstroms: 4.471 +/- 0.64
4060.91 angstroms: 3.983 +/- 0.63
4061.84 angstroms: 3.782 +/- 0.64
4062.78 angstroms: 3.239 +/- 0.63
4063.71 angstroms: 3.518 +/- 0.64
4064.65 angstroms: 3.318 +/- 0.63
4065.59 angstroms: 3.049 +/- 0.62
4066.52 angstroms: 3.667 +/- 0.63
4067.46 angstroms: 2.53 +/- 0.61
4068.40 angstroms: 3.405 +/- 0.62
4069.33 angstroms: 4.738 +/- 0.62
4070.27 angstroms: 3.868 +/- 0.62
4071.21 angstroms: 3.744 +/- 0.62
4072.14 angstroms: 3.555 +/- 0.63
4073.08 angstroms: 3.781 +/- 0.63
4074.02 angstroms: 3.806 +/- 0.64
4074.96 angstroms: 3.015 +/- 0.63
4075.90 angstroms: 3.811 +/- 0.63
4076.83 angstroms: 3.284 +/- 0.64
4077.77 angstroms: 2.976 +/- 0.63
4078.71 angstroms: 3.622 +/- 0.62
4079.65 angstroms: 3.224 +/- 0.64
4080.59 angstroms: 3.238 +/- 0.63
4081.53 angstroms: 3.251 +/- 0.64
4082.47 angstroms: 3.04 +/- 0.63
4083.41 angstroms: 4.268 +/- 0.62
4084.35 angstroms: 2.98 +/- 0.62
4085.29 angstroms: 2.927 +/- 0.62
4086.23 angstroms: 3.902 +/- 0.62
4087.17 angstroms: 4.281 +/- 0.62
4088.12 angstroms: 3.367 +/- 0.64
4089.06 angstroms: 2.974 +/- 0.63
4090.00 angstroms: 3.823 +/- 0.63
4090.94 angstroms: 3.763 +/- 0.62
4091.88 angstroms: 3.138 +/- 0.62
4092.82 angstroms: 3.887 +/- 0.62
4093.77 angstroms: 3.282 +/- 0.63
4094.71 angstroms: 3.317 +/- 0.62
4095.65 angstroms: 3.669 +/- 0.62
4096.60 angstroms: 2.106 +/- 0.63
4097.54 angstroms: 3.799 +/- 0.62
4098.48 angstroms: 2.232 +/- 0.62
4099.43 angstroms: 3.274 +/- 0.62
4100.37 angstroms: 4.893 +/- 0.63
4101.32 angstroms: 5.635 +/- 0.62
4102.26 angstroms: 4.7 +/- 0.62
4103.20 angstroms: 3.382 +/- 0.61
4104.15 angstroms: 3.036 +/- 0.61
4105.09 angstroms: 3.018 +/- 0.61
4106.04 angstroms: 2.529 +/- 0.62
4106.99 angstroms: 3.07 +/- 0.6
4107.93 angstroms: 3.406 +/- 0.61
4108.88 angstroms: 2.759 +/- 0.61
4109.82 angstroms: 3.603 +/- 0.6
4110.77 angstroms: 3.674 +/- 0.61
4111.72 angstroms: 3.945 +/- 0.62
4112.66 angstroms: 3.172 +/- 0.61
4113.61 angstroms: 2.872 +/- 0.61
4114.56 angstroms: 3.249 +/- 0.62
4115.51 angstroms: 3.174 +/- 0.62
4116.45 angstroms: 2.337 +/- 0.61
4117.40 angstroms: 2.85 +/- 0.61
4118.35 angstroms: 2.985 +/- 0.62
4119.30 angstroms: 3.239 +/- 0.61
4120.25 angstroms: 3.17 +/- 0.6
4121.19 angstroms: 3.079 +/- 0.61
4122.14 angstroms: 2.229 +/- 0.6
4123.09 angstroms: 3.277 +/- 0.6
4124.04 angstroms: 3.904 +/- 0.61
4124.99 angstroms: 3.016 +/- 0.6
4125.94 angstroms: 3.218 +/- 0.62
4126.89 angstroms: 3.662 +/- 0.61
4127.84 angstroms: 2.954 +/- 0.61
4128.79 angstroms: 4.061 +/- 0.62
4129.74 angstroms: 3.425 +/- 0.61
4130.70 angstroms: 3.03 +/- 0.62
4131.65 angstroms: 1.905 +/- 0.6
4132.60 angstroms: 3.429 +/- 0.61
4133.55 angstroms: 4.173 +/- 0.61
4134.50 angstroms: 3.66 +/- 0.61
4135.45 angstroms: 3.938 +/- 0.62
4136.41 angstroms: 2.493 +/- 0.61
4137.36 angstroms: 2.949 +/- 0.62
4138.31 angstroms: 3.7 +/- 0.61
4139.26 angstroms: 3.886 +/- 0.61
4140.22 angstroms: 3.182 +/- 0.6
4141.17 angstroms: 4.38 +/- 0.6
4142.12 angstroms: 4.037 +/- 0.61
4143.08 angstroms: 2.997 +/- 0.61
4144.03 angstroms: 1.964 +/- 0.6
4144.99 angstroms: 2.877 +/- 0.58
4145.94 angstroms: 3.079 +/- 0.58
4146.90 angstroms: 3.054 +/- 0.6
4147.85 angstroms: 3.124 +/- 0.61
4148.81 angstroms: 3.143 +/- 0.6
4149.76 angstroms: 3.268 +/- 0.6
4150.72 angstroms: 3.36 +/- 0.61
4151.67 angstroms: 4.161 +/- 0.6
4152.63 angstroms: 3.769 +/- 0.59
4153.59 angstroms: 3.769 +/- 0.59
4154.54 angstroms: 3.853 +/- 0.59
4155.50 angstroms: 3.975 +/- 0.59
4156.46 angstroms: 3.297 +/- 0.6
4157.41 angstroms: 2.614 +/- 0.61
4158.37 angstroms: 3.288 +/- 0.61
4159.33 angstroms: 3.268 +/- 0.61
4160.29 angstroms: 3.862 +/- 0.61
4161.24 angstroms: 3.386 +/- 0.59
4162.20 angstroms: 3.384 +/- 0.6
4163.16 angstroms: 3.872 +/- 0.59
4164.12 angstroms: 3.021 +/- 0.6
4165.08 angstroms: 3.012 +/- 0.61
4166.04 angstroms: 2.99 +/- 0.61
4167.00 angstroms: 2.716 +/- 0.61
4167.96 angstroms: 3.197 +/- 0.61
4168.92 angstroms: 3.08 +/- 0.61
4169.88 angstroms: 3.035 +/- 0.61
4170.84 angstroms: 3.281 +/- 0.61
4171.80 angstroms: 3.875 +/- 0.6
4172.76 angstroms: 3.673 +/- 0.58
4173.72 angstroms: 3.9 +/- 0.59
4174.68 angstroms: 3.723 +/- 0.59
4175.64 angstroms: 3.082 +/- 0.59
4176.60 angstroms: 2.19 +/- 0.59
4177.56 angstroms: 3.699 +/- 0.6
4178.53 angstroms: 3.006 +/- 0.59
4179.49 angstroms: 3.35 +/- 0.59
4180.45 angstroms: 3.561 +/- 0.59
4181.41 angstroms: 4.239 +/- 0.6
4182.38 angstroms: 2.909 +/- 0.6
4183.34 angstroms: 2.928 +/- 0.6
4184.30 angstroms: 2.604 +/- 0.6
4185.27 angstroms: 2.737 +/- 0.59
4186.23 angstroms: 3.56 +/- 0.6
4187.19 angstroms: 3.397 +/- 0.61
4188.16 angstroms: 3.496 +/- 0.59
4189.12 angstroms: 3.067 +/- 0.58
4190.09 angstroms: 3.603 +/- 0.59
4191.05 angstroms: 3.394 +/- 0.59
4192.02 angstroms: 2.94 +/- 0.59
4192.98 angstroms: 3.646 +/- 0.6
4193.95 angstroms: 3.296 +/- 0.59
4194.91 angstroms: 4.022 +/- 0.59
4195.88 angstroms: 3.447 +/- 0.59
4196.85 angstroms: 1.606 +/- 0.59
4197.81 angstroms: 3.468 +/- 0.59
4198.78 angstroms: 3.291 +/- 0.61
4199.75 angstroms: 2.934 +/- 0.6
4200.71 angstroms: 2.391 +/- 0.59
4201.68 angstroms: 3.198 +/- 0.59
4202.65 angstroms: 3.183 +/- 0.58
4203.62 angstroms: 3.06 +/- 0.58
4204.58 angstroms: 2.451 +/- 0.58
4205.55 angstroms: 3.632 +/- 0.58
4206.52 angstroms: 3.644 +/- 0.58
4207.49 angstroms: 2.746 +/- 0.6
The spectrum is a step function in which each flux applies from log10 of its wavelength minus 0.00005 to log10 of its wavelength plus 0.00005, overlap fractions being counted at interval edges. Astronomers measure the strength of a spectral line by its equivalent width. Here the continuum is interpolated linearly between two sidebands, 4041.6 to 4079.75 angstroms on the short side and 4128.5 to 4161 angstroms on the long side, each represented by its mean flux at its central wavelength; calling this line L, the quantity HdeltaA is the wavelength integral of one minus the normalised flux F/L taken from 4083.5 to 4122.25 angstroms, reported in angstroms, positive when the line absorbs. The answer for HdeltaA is 1.4 angstroms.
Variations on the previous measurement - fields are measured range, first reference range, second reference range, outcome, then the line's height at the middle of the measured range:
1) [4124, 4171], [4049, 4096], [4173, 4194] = 0.7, 3.38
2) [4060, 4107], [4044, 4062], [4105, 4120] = -1.8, 3.38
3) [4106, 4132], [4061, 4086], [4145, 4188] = 1.8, 3.39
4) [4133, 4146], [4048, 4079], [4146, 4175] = 0.2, 3.44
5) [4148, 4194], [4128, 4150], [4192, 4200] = -1.4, 3.24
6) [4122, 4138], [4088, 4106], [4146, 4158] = 0.9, 3.47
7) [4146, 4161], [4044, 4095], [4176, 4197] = -0.5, 3.32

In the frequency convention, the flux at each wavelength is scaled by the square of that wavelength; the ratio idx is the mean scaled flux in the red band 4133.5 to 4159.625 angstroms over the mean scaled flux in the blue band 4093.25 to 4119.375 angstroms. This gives 1.0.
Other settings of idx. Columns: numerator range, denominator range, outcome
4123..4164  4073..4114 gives 1.01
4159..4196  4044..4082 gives 0.99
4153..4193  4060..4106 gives 0.98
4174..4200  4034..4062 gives 0.94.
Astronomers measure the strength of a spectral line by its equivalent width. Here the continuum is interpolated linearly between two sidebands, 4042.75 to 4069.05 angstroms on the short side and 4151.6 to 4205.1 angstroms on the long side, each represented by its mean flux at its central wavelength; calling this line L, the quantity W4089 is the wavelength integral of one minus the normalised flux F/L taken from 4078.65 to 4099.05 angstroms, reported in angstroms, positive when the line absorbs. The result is 0.58 angstroms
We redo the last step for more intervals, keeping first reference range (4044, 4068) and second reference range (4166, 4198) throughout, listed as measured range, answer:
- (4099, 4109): -0.57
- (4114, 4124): 1.20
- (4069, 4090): -0.15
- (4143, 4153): 0.52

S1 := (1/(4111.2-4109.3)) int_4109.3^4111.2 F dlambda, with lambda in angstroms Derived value 3.62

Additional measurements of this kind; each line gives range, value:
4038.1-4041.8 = 4.19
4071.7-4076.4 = 3.59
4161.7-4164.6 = 3.42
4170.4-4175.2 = 3.69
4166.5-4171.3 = 3.06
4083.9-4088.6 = 3.49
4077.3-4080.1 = 3.27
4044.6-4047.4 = 3.55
